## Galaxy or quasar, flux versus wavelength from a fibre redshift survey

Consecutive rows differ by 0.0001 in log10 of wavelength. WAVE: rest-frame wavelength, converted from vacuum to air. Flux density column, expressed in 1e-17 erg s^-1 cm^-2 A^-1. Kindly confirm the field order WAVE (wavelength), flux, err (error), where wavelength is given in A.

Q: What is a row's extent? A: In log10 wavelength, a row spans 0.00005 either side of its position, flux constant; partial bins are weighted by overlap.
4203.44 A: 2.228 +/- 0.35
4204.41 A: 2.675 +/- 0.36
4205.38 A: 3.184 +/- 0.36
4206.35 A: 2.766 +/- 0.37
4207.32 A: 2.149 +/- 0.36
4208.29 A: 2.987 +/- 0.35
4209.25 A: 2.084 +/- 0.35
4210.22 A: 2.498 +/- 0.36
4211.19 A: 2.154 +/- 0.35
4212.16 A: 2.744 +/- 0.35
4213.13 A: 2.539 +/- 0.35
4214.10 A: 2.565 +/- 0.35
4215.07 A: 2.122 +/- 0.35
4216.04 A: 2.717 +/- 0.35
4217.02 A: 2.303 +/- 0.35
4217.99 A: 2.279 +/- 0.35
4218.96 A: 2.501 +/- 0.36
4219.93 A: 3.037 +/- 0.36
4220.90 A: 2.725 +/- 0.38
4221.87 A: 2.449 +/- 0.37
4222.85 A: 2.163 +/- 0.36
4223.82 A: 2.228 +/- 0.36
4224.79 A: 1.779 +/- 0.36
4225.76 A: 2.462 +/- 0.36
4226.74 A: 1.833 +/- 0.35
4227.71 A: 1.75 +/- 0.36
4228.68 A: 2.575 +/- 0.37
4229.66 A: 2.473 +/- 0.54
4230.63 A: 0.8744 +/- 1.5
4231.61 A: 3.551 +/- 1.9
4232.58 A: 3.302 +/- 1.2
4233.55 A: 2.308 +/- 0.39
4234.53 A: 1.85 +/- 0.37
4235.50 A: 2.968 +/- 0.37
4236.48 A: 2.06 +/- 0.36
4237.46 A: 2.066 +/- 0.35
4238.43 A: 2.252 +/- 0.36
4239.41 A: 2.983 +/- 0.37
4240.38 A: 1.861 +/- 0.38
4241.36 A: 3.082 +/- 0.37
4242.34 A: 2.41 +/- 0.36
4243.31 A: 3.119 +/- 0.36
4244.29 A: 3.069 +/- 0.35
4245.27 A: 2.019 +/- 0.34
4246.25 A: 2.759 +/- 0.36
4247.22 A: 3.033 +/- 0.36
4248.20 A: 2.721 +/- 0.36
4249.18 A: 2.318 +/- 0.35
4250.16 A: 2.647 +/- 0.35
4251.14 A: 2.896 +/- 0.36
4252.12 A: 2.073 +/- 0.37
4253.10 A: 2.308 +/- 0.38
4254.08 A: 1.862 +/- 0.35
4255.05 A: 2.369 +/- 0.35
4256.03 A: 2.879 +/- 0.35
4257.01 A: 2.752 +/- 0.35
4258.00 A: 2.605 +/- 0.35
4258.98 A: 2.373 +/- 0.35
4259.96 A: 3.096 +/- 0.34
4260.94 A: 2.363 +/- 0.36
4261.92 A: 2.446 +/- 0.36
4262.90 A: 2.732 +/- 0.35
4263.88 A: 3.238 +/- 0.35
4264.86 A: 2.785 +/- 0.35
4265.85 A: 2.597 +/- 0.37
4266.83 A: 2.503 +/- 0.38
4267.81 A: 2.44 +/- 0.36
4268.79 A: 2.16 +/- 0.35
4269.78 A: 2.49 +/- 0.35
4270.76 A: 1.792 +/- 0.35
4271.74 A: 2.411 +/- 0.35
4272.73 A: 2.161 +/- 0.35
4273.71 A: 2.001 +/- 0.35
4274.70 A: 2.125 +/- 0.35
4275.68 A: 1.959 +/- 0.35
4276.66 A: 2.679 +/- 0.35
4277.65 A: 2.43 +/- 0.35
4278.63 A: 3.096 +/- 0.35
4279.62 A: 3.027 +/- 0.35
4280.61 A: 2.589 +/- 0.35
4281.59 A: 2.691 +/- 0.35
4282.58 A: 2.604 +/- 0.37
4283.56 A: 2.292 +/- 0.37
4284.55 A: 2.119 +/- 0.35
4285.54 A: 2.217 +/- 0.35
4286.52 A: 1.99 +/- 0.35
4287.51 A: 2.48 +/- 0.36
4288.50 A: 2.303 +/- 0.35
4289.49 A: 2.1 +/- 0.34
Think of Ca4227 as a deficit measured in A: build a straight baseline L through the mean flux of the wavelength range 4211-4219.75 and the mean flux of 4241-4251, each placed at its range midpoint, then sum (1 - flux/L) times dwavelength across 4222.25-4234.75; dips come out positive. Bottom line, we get 1.6 A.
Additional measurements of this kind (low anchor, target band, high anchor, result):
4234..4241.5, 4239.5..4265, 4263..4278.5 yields -2.5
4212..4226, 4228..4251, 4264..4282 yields -0.9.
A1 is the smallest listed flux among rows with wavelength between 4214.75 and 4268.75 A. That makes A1 0.8744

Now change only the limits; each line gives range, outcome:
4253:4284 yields 1.792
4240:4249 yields 1.861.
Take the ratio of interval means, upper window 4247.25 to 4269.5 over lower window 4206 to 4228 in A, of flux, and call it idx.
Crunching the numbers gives 1.07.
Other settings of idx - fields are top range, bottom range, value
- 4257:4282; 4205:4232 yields 1.05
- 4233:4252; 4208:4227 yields 1.05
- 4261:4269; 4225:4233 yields 1.13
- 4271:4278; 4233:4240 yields 0.95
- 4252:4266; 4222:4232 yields 1.19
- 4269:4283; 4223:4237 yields 1.06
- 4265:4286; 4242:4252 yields 0.90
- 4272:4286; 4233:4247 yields 0.97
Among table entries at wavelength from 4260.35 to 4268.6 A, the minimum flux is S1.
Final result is 2.363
